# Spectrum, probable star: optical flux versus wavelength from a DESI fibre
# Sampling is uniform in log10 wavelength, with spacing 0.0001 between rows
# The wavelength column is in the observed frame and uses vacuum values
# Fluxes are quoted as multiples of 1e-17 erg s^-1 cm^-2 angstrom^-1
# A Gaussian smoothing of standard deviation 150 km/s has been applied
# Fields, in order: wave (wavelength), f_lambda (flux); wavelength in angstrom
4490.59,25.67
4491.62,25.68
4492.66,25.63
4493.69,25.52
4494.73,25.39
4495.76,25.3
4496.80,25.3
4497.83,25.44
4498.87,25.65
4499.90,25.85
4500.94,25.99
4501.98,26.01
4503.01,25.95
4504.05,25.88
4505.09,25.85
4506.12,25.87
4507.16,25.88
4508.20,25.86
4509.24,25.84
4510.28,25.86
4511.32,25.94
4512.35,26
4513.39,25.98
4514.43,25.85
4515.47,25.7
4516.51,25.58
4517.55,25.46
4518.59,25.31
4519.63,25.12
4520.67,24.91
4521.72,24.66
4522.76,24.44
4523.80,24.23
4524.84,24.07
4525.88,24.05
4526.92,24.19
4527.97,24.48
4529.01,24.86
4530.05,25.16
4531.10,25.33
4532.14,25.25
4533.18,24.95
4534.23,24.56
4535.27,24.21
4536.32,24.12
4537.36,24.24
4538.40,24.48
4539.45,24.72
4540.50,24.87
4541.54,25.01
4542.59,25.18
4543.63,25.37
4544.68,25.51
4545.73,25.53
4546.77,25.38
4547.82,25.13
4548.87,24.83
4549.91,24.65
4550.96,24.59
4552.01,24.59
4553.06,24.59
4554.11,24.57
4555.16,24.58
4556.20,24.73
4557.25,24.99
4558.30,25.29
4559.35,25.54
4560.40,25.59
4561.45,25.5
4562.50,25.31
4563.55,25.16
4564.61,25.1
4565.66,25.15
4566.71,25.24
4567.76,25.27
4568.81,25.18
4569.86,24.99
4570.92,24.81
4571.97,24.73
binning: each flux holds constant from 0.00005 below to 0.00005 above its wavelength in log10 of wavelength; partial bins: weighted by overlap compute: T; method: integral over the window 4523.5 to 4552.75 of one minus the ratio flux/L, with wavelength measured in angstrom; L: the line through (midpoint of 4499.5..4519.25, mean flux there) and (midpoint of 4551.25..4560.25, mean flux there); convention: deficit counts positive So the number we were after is 0.54 angstrom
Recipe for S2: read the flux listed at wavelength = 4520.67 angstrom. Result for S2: 24.91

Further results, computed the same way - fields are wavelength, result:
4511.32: 25.94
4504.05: 25.88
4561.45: 25.5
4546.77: 25.38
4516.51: 25.58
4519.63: 25.12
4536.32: 24.12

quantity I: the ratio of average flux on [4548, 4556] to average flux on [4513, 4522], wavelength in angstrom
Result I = 1.0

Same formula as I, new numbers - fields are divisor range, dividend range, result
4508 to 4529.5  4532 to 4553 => 0.99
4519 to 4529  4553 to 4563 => 1.03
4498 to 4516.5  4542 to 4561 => 0.97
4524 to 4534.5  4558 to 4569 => 1.03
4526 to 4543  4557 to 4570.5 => 1.02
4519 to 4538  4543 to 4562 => 1.02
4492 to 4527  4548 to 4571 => 0.98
